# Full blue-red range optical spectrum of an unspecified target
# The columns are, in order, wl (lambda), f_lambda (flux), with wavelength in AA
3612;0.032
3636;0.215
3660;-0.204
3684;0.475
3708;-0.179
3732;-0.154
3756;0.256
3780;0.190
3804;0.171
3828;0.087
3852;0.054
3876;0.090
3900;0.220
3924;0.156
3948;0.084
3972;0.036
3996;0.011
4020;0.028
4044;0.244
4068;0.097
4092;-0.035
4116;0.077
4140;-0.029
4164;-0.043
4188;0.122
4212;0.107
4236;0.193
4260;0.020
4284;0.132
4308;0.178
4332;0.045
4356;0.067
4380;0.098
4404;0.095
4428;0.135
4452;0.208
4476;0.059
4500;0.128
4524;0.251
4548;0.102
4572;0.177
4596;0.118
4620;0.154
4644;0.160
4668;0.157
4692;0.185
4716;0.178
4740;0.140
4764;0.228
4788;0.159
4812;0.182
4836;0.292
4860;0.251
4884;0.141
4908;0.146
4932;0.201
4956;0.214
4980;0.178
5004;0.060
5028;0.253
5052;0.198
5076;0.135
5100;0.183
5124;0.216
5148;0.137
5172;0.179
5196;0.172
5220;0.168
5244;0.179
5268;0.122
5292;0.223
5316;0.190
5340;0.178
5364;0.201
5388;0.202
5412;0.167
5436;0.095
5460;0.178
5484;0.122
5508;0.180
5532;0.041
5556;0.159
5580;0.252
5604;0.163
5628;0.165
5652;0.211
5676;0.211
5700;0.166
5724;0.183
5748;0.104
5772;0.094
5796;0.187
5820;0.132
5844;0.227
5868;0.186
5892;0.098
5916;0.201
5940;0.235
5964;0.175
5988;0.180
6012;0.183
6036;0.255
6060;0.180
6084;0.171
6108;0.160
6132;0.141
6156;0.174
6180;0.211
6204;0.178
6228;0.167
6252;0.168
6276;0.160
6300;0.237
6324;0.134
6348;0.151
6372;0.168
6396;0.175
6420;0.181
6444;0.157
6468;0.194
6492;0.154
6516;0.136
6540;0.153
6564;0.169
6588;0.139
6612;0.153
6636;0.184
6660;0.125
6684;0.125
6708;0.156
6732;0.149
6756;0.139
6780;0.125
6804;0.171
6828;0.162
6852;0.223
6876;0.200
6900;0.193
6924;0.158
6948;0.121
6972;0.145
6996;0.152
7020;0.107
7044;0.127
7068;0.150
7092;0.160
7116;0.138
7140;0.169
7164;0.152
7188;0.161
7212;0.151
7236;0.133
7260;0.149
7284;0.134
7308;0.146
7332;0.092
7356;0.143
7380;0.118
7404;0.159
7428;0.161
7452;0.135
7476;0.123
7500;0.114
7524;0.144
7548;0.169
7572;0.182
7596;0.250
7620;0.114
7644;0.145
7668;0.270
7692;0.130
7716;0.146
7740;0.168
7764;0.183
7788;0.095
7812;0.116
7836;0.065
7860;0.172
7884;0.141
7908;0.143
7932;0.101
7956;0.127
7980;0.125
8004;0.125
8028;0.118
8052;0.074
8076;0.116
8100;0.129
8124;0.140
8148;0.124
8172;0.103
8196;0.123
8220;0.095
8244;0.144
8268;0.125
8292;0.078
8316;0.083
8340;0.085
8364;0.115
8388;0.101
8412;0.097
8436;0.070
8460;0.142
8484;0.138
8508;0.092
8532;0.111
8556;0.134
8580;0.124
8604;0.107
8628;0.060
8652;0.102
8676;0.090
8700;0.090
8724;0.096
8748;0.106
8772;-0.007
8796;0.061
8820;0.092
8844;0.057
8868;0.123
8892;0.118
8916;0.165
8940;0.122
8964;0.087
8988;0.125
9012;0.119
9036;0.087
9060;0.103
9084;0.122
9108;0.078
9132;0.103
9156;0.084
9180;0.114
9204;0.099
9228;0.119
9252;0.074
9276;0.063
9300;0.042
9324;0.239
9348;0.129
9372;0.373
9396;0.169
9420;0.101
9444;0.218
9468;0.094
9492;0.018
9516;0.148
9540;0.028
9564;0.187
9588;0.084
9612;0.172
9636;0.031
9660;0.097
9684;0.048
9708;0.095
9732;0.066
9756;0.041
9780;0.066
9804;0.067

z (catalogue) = 0.532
